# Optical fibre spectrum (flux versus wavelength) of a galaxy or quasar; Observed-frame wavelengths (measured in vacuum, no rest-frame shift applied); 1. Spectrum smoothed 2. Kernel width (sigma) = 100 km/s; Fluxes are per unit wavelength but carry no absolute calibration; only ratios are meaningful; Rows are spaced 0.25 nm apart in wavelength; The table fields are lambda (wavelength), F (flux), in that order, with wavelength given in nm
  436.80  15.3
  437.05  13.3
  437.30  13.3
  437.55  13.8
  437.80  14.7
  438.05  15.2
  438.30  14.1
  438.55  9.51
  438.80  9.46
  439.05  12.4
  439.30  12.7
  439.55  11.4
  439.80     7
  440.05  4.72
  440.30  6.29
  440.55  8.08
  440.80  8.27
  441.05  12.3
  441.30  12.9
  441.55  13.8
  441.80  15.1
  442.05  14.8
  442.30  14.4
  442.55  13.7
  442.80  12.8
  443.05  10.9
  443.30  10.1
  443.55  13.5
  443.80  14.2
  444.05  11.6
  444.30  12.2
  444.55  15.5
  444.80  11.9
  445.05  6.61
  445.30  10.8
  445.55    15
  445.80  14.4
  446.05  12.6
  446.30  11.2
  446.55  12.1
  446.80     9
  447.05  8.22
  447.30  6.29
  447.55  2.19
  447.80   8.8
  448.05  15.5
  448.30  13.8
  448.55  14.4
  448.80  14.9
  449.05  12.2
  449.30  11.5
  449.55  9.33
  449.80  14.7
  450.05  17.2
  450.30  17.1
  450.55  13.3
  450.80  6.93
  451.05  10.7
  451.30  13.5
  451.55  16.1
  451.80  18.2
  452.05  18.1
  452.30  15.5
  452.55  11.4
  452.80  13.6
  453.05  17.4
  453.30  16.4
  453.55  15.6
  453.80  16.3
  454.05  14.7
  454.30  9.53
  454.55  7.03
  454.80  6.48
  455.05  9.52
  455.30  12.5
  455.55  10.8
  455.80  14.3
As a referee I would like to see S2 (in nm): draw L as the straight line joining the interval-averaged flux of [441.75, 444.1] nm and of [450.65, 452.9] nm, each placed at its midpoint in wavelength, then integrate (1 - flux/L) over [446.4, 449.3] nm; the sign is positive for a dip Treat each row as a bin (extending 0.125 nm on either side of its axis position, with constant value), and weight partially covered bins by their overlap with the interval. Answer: 0.60 nm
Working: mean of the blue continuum 13.1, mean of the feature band 10.7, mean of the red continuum 13.8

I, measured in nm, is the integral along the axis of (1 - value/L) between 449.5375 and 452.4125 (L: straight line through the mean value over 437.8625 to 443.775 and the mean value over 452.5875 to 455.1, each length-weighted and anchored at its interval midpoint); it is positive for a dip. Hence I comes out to -0.45 nm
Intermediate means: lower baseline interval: 11.5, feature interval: 14.4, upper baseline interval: 12.7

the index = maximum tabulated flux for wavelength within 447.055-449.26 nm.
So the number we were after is 15.5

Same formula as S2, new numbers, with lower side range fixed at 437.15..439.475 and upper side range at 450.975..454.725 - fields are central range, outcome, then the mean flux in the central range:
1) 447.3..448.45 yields 0.33 nm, 9.76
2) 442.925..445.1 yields 0.22 nm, 12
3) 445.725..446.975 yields 0.18 nm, 11.6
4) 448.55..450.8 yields 0.08 nm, 13.4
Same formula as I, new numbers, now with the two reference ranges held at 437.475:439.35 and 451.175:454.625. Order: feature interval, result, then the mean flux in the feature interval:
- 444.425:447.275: 0.478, 11.4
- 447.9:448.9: -0.033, 14.5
